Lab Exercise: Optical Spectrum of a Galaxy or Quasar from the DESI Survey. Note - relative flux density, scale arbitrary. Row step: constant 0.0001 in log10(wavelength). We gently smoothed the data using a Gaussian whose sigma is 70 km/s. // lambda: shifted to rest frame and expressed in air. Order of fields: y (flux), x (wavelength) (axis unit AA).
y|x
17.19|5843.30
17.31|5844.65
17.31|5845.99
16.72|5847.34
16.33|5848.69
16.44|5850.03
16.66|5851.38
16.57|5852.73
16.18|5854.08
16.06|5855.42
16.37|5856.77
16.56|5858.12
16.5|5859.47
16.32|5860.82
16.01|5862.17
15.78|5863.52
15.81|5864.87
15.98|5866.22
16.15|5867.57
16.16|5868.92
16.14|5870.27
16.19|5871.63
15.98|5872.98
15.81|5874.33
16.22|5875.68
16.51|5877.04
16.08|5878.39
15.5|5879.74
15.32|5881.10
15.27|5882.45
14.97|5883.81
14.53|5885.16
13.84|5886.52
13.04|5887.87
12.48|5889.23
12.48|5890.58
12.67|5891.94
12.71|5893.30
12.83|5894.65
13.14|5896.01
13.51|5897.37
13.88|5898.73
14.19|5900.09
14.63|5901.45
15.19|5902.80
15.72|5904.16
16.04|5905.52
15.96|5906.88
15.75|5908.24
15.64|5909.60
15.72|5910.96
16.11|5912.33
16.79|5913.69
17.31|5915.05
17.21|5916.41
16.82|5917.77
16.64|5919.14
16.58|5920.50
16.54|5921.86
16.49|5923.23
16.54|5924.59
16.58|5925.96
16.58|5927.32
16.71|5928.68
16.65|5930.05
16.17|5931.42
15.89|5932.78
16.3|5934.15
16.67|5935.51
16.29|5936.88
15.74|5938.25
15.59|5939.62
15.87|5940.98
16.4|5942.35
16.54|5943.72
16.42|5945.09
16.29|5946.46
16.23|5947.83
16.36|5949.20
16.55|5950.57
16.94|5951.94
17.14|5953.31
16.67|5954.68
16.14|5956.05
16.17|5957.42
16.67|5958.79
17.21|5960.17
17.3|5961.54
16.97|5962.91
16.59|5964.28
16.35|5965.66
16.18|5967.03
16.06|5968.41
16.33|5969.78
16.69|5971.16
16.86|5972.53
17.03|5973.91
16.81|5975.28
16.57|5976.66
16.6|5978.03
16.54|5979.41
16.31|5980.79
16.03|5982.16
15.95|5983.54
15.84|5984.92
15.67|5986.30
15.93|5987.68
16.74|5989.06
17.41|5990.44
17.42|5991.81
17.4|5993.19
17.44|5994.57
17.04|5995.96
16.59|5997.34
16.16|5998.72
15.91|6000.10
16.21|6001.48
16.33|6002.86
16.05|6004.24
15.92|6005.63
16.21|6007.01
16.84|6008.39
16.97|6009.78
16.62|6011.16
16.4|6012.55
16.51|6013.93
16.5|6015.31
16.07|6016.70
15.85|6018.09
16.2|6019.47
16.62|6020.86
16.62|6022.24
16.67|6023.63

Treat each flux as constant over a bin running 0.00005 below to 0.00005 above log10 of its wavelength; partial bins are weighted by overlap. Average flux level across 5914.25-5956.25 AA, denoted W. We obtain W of 16.5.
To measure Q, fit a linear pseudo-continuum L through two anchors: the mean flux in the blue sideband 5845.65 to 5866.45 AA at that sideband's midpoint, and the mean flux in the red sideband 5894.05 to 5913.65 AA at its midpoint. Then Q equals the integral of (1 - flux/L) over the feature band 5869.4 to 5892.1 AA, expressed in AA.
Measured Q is 1.0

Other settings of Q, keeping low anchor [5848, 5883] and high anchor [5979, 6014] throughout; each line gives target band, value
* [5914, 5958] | -0.4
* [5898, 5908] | 0.7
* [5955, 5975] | -0.3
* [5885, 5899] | 2.7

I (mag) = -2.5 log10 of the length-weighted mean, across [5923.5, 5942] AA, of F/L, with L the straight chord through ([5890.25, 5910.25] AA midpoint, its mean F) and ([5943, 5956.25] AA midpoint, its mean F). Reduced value -0.03 mag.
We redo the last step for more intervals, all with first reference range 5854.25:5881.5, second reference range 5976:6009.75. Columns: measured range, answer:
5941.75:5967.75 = -0.02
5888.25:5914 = 0.12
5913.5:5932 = -0.03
